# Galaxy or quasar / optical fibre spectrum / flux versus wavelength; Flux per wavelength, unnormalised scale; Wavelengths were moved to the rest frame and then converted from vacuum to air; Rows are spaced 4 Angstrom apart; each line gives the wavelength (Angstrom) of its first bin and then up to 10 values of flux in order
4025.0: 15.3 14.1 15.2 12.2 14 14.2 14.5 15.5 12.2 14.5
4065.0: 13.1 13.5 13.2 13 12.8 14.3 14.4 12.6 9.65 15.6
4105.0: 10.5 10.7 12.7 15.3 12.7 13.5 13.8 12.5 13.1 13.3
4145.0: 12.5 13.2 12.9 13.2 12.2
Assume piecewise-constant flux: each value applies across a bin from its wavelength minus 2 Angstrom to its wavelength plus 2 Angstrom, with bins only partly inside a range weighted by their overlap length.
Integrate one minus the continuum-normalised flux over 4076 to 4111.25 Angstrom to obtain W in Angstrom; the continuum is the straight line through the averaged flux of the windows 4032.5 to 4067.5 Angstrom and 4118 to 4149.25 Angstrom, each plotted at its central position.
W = 2.3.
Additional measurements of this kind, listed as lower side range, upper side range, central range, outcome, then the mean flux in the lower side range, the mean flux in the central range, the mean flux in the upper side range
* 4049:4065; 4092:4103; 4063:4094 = -0.3 Angstrom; 14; 13.4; 12.6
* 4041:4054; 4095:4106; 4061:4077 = 0.2 Angstrom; 14.6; 13.4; 12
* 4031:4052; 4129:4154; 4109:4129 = -0.1 Angstrom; 14.1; 13.3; 13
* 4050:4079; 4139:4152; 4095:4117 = 1.9 Angstrom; 13.6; 12.1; 13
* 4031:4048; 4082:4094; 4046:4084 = 0.6 Angstrom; 13.9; 13.6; 13.8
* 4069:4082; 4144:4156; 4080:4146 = 0.3 Angstrom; 13.1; 12.9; 12.9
